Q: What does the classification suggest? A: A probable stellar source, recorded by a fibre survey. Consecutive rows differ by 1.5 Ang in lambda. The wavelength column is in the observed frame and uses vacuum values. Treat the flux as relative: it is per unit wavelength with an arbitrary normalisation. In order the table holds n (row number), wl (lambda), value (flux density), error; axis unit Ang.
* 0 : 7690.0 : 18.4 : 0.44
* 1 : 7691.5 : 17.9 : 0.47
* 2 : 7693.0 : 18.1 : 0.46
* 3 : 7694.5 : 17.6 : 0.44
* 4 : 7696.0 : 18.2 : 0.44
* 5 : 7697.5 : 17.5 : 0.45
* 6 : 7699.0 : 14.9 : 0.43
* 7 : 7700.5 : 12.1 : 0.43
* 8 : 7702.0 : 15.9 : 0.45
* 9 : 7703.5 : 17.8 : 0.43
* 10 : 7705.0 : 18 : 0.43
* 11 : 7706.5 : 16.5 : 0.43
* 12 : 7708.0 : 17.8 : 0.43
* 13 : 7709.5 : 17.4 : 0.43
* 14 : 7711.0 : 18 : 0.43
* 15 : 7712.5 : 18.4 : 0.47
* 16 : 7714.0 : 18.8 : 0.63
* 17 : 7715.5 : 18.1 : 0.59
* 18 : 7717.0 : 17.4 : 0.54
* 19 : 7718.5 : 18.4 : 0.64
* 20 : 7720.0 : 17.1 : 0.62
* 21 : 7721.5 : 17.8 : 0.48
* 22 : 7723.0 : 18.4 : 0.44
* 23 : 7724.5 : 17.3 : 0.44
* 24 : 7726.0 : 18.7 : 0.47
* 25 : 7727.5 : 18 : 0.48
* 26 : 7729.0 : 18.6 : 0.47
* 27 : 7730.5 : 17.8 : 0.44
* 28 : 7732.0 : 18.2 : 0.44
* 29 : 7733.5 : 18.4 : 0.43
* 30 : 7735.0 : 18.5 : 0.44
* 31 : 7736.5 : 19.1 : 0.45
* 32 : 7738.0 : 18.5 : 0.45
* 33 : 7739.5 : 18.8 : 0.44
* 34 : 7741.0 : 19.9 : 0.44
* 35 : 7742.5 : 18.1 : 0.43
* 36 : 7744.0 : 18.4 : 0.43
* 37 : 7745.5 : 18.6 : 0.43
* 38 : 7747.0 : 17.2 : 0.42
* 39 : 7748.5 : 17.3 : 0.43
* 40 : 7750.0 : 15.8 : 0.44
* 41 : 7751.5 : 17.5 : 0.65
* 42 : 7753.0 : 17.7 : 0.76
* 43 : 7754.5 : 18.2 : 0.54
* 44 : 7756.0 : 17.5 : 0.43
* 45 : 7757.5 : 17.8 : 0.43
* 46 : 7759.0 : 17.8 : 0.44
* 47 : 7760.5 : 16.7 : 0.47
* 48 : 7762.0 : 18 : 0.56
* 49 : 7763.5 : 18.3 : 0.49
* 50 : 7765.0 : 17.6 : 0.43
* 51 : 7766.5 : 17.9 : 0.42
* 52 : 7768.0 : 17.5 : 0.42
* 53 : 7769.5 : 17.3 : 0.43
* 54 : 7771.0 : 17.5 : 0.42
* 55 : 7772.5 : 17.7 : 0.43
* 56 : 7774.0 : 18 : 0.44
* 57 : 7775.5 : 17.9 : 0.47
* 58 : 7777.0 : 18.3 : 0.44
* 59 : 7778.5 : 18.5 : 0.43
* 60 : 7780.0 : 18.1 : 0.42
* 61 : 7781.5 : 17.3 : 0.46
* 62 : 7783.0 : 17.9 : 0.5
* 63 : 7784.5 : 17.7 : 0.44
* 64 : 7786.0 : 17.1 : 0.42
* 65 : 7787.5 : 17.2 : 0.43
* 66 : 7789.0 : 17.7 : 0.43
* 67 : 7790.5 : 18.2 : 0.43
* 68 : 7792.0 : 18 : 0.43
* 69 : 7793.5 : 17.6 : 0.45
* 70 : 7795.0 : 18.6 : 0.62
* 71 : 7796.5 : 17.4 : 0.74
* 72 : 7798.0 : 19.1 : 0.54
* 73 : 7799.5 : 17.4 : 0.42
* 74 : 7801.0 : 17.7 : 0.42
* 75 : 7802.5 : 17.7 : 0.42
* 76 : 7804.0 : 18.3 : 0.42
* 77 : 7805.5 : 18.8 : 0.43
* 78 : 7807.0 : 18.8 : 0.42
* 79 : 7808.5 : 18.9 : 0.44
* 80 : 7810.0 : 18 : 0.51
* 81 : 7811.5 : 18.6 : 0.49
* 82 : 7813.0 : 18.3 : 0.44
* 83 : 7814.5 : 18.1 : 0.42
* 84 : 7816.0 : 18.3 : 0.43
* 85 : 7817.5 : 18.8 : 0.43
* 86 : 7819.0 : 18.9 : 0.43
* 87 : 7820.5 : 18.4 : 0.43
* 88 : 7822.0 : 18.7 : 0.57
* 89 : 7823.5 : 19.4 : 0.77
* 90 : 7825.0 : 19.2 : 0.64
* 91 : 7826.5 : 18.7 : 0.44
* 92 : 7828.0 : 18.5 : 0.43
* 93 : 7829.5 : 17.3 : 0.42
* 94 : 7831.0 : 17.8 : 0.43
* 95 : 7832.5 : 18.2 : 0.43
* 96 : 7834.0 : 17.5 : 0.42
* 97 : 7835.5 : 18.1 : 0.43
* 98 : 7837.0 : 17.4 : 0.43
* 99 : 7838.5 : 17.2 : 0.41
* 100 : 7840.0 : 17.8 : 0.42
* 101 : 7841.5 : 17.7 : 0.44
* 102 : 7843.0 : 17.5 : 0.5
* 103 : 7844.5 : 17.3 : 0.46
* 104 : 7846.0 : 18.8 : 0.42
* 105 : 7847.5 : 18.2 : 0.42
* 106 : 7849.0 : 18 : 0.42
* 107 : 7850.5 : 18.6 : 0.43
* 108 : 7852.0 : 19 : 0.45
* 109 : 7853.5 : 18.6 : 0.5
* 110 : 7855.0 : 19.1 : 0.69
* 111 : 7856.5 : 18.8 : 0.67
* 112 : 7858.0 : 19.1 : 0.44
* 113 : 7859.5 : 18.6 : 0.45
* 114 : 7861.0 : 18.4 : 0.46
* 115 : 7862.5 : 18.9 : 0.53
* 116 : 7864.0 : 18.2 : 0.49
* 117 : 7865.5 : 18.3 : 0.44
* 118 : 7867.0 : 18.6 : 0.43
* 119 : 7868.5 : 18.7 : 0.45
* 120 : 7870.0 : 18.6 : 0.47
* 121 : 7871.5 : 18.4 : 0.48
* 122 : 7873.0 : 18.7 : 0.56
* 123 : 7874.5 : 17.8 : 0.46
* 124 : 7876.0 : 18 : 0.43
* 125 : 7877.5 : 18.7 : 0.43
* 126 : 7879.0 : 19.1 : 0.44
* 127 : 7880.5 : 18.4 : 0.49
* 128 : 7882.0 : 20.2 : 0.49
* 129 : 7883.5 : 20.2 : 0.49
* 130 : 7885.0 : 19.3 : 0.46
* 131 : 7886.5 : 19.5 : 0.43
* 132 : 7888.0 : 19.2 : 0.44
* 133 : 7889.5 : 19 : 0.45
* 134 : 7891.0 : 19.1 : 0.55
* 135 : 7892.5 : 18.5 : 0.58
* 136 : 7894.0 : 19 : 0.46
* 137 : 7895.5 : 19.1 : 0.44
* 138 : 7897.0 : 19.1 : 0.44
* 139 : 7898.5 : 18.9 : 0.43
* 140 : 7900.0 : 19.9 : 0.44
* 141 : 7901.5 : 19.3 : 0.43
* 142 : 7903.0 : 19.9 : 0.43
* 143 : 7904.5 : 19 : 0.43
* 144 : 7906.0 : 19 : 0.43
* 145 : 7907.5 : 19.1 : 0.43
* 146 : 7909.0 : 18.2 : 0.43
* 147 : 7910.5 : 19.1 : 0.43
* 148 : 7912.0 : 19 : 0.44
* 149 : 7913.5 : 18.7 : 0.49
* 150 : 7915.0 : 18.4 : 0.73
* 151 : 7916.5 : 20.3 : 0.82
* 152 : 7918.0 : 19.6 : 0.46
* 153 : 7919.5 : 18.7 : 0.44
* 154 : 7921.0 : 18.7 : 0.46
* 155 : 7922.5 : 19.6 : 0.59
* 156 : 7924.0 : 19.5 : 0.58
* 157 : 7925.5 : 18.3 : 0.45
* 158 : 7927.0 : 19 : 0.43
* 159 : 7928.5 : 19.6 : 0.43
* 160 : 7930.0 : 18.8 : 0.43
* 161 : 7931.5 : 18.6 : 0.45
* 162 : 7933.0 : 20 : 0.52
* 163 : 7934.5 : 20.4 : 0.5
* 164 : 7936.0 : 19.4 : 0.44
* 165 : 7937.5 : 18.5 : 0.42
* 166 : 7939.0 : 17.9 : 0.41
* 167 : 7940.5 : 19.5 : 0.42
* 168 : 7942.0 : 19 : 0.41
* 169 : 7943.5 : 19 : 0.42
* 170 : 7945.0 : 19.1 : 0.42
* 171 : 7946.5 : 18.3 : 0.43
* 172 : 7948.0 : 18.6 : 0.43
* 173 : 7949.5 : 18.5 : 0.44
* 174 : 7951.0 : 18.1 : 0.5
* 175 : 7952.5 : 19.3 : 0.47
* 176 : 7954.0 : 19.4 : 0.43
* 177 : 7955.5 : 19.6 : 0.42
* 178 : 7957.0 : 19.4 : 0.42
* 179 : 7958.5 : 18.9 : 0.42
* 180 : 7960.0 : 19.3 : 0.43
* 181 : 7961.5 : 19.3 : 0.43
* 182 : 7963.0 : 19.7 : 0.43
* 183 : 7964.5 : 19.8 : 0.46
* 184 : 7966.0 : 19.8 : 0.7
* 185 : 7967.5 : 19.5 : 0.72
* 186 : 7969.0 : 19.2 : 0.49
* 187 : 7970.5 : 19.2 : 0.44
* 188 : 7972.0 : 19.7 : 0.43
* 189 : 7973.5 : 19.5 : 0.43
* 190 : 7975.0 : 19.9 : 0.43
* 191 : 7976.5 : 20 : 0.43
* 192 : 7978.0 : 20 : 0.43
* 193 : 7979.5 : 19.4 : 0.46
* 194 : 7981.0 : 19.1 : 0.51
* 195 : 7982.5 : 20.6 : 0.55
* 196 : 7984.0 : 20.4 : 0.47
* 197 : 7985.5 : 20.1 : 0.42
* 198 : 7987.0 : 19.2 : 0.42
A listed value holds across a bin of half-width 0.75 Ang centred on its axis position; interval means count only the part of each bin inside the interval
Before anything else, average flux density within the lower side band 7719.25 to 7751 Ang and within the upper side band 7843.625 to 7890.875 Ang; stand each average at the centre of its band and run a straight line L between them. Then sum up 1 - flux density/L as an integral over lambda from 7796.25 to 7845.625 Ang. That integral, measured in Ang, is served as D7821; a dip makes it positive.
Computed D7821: 0.9 Ang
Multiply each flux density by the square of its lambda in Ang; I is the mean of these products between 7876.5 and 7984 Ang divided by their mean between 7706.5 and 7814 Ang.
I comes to 1.1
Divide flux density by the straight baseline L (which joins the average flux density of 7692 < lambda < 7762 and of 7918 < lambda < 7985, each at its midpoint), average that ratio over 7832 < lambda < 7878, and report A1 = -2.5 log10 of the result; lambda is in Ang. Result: 0.02 mag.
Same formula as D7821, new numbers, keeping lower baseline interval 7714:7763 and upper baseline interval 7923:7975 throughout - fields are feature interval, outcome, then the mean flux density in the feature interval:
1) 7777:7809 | 0.54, 18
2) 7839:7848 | 0.36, 17.9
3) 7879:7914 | -0.51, 19.2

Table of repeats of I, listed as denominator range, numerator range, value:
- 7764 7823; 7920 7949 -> 1.09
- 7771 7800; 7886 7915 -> 1.10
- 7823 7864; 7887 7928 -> 1.06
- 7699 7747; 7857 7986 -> 1.13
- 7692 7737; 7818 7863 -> 1.07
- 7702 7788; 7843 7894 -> 1.08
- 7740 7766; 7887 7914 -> 1.11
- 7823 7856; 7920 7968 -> 1.08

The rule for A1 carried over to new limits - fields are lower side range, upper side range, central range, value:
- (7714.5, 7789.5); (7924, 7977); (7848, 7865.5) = 0.00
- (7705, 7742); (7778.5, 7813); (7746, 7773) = 0.03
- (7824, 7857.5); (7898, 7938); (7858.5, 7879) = 0.00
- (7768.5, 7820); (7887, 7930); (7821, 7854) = 0.02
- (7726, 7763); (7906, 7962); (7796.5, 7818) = 0.00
